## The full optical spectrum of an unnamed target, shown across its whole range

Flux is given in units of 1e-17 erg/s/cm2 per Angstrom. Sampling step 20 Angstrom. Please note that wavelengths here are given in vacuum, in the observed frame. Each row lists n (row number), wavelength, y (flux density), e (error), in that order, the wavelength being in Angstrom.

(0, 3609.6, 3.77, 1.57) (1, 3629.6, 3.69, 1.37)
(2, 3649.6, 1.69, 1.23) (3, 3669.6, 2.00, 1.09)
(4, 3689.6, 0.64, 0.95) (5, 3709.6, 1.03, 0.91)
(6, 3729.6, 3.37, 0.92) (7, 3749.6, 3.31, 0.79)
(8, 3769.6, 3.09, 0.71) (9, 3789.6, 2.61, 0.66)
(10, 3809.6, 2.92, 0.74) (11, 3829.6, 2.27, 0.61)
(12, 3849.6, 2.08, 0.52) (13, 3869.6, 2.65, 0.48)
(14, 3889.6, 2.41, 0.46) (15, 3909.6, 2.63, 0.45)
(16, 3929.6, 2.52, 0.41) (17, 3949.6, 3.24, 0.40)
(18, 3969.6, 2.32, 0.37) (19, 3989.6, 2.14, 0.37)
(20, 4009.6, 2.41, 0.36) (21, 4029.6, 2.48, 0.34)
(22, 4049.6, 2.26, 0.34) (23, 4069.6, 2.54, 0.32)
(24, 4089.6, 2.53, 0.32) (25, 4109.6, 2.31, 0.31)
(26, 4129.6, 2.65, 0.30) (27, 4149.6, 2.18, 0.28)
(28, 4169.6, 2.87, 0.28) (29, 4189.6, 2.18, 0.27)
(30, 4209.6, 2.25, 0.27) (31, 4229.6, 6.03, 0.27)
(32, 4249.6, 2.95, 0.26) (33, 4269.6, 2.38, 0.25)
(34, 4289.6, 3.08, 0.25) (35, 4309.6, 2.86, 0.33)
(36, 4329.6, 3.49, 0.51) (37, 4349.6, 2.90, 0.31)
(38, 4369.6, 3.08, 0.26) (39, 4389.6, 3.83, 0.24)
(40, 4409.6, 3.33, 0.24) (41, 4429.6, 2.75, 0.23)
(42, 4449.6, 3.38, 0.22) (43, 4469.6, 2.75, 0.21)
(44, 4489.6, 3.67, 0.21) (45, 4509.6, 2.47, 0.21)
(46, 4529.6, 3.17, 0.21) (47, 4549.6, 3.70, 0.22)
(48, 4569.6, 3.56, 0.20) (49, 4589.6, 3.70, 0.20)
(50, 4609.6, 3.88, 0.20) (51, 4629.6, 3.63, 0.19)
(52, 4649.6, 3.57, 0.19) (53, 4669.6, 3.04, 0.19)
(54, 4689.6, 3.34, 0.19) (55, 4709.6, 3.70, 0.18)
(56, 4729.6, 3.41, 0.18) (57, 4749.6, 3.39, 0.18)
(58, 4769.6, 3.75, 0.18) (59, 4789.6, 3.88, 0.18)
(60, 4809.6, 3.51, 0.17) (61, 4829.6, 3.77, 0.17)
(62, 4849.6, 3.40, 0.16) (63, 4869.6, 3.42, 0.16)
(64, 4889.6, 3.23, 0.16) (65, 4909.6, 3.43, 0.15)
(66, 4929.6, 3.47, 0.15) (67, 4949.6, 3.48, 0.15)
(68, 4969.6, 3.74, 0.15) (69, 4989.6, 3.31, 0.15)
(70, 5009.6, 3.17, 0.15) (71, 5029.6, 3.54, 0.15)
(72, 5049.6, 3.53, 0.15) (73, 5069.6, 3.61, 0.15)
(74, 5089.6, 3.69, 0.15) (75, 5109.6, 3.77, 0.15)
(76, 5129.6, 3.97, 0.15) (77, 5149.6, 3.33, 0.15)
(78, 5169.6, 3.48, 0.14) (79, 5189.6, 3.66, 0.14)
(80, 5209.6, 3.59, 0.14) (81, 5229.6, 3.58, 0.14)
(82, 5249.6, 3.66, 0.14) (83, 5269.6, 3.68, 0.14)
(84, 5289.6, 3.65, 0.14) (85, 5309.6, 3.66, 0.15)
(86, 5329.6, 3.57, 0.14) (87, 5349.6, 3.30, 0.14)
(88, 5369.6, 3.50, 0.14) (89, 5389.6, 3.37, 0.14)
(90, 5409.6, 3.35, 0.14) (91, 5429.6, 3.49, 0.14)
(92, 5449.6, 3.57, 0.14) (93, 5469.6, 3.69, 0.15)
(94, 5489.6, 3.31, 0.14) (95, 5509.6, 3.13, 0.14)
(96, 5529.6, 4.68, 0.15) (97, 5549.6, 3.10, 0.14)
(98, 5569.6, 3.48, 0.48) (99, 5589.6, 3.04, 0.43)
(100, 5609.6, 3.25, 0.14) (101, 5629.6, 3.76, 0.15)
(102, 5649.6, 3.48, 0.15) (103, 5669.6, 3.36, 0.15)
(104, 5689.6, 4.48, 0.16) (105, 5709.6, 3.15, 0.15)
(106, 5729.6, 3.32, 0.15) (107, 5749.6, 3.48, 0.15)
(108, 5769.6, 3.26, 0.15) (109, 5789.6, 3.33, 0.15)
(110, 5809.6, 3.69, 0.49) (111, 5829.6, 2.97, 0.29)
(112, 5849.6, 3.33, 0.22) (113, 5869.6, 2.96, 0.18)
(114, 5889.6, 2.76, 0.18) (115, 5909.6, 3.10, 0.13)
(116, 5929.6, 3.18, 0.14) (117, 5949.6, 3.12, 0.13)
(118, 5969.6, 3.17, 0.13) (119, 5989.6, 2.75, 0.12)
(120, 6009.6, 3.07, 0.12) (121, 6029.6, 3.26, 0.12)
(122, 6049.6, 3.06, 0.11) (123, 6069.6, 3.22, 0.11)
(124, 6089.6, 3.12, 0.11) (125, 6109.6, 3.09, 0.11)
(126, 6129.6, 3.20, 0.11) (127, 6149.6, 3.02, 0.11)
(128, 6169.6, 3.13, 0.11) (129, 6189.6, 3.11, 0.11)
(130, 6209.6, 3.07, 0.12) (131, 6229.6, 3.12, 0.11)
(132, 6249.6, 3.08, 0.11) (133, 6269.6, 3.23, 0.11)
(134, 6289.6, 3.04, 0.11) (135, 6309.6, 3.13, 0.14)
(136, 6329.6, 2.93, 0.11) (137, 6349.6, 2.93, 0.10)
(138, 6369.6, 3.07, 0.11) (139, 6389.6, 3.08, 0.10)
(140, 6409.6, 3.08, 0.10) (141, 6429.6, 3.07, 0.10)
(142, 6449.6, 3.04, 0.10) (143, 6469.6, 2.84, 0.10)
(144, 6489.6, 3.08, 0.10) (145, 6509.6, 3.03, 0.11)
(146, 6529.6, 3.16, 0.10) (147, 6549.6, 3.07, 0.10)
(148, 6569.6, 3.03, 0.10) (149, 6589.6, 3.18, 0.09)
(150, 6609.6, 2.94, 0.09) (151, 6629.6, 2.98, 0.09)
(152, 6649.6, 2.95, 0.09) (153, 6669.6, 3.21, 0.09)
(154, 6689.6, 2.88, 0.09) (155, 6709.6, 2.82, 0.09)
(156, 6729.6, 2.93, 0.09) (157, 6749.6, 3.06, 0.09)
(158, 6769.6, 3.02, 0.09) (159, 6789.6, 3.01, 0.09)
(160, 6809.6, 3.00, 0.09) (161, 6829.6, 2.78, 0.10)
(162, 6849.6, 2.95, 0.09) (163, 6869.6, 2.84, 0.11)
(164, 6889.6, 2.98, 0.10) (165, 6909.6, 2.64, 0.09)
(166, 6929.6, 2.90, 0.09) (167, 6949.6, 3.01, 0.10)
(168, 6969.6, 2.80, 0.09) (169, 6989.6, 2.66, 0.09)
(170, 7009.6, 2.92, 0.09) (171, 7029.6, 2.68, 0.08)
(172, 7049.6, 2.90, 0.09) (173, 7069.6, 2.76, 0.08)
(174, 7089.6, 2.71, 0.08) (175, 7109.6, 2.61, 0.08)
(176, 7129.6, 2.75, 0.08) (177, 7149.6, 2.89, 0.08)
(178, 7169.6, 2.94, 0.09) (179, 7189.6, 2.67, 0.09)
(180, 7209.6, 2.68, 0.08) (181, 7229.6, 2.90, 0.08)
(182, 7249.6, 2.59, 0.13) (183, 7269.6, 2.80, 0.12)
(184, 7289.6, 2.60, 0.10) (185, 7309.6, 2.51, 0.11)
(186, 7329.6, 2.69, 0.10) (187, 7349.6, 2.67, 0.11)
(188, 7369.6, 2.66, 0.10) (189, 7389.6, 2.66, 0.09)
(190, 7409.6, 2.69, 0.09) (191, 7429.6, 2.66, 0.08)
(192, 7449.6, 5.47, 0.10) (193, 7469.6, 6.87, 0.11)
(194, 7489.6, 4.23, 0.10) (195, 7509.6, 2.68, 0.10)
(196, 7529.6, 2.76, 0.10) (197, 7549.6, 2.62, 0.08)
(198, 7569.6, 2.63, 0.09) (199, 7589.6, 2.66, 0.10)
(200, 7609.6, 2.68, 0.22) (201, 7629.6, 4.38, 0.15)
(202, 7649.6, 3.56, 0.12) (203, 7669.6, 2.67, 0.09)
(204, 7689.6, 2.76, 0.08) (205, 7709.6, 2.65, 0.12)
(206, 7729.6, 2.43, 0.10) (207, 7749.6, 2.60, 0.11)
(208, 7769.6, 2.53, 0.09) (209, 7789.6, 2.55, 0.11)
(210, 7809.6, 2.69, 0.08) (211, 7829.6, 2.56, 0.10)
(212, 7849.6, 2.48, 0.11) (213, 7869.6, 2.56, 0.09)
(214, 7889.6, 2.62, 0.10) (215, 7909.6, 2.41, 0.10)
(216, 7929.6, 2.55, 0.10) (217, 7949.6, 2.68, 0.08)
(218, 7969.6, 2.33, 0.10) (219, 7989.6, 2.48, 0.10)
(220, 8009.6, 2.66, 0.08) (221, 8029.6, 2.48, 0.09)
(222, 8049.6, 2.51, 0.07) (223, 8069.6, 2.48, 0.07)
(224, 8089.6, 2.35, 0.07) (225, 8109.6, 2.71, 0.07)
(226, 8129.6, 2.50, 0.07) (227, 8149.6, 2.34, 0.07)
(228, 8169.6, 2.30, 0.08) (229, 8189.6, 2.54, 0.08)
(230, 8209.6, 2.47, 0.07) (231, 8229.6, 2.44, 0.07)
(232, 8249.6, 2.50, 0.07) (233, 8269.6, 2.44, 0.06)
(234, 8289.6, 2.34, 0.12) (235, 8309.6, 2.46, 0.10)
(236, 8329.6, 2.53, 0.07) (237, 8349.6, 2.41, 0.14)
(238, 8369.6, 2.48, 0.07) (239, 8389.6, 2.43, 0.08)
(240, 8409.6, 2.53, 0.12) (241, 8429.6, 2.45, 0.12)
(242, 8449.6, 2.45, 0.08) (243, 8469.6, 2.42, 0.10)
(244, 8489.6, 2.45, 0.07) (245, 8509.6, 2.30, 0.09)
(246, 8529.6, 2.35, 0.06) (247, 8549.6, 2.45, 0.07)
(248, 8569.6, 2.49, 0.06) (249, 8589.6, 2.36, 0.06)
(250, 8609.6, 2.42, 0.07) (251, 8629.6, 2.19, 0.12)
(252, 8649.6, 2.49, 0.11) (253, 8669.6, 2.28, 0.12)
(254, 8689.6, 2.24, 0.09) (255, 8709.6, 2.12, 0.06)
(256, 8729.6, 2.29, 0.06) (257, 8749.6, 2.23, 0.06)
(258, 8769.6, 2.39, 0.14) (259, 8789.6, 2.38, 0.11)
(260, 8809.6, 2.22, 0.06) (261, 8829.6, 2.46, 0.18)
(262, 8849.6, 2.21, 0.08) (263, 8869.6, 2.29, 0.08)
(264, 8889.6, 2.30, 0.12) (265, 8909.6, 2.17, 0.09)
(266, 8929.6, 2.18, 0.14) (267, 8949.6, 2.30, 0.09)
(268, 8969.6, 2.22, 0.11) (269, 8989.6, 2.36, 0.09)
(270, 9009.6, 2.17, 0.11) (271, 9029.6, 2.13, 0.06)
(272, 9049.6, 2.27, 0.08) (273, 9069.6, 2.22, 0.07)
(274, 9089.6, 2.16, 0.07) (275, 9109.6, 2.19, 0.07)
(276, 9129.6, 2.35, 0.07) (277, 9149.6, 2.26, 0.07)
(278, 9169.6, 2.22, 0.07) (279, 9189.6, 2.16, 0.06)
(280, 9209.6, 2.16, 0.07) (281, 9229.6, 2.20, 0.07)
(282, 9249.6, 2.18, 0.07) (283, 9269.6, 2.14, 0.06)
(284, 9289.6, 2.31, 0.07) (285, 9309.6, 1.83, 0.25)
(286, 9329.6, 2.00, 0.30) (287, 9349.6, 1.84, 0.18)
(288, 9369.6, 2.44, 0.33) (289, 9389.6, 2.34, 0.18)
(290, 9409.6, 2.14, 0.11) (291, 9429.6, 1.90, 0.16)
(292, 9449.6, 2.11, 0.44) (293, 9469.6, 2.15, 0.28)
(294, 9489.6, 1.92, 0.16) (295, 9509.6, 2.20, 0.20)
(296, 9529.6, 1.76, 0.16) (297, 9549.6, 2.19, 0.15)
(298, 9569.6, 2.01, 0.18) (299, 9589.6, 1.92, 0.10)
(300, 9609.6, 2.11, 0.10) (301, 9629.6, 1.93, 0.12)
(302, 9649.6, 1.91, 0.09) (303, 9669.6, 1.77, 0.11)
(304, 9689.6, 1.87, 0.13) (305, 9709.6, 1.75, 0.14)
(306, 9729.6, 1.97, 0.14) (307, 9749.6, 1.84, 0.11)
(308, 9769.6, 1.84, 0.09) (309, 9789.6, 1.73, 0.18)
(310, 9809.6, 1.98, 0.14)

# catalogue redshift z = 0.14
